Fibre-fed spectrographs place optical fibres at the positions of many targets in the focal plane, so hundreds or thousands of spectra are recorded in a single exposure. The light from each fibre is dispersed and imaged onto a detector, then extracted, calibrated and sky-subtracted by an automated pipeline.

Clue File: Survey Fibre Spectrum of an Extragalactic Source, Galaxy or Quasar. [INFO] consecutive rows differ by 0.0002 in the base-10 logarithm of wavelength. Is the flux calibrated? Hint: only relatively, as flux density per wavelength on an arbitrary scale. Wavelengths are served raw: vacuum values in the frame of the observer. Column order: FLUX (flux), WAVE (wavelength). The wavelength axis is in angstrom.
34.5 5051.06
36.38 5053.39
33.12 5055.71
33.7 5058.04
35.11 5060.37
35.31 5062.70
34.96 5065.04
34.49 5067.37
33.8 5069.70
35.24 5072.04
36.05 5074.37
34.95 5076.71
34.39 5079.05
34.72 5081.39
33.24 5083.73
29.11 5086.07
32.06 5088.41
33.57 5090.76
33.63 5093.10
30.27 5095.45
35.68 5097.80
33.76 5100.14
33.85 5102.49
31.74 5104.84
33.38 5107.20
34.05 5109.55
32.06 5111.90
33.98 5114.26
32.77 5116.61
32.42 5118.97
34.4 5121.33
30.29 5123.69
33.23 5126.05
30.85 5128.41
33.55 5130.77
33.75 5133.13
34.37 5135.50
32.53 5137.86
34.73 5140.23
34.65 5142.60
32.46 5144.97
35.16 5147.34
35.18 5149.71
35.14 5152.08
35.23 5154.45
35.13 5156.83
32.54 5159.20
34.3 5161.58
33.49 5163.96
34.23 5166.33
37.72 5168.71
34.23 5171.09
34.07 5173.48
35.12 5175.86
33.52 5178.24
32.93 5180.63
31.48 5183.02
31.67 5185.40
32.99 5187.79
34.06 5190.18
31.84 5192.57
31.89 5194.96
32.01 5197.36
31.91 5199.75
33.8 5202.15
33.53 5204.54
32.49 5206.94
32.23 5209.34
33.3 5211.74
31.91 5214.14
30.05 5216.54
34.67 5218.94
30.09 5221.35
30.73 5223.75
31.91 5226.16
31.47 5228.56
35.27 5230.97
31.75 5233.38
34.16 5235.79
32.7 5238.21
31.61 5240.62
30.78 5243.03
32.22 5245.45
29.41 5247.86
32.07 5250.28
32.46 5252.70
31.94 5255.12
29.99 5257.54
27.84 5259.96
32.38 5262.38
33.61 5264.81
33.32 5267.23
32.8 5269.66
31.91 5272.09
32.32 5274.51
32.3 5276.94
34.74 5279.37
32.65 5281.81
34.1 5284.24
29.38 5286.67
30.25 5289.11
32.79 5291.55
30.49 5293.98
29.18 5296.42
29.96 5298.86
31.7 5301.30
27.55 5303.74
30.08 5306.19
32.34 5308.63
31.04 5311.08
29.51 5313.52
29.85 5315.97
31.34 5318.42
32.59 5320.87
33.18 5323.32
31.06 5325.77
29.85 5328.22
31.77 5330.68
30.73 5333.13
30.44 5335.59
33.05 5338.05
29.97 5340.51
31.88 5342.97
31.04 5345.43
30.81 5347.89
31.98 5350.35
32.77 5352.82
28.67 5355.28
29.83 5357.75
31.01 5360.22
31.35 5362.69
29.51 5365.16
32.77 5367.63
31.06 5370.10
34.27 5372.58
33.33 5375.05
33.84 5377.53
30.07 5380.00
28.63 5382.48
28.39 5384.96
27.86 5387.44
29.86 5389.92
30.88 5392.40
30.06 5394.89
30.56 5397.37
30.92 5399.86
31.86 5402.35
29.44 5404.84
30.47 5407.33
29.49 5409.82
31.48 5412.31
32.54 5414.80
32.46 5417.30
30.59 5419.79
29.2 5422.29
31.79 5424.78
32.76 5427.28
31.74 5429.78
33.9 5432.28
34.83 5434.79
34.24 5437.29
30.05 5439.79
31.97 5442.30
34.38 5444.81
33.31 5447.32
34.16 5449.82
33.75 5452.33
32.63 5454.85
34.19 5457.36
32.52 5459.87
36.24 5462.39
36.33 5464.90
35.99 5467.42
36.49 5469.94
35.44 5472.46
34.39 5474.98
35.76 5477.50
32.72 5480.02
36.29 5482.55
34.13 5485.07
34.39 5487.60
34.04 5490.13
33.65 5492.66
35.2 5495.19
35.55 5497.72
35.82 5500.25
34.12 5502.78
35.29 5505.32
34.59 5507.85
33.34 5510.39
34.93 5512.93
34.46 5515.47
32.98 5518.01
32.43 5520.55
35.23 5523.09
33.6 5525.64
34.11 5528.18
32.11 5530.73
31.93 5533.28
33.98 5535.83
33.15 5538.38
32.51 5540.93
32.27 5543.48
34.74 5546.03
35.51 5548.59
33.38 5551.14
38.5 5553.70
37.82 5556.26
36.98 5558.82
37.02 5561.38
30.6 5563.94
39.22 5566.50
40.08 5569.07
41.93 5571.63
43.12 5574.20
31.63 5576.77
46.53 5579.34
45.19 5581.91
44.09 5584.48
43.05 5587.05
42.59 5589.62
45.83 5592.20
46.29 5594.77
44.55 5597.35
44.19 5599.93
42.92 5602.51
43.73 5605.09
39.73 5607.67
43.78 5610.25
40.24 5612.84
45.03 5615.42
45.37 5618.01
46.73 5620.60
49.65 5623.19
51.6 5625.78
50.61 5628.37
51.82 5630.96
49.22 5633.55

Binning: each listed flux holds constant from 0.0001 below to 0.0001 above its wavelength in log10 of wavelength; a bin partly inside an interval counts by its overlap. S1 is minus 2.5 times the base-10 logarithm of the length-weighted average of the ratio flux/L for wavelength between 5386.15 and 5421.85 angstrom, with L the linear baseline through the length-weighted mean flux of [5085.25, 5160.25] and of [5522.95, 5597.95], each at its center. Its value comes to 0.19 mag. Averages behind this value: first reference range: 33.3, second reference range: 37.9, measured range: 30.6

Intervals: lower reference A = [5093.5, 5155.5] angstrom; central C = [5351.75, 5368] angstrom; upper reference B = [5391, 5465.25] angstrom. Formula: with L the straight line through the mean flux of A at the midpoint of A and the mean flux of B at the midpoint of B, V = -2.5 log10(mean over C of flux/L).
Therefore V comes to 0.06 mag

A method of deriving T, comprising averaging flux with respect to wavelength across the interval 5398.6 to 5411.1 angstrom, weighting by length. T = 30.4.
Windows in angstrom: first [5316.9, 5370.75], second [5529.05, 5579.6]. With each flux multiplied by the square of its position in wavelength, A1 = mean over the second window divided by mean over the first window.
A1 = 1.24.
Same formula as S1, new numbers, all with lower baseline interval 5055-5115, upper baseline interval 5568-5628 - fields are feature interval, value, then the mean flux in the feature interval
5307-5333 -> 0.22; 31.2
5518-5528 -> 0.25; 33.7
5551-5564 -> 0.18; 36.4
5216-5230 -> 0.15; 31.6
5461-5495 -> 0.18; 35.1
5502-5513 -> 0.22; 34.4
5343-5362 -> 0.25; 31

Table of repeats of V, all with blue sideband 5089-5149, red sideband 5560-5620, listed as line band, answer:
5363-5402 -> 0.23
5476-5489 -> 0.16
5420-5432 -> 0.23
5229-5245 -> 0.09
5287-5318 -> 0.20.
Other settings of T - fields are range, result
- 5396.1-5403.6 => 31.1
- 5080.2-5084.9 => 34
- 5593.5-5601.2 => 45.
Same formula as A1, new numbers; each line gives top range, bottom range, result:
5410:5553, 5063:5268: 1.15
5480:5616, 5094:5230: 1.31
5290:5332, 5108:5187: 0.97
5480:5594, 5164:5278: 1.26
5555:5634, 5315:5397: 1.52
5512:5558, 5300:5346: 1.19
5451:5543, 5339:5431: 1.15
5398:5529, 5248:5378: 1.13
